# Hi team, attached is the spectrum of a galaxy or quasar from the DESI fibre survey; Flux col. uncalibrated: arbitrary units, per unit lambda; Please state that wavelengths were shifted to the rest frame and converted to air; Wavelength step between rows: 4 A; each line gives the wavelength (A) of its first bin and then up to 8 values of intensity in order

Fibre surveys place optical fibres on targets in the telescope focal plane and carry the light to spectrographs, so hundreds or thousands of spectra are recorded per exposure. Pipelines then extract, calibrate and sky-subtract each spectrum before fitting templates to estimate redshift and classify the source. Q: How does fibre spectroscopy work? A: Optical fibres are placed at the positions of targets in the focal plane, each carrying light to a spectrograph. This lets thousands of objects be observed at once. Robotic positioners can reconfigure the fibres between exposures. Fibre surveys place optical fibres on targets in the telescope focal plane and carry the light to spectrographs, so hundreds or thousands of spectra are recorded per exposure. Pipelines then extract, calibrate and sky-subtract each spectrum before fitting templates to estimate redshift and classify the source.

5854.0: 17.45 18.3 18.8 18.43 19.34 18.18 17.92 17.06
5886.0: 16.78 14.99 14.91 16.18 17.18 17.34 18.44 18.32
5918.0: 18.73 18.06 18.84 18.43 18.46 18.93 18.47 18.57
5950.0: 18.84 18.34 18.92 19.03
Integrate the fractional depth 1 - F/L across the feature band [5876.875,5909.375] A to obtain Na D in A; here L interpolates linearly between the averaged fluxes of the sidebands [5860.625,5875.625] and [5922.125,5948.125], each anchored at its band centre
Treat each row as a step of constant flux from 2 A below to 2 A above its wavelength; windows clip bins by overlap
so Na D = 3.6 A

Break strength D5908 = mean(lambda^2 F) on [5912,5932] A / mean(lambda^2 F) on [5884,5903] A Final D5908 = 1.2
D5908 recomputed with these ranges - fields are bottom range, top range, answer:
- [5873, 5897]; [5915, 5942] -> 1.14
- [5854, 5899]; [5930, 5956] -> 1.09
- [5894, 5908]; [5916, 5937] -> 1.12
